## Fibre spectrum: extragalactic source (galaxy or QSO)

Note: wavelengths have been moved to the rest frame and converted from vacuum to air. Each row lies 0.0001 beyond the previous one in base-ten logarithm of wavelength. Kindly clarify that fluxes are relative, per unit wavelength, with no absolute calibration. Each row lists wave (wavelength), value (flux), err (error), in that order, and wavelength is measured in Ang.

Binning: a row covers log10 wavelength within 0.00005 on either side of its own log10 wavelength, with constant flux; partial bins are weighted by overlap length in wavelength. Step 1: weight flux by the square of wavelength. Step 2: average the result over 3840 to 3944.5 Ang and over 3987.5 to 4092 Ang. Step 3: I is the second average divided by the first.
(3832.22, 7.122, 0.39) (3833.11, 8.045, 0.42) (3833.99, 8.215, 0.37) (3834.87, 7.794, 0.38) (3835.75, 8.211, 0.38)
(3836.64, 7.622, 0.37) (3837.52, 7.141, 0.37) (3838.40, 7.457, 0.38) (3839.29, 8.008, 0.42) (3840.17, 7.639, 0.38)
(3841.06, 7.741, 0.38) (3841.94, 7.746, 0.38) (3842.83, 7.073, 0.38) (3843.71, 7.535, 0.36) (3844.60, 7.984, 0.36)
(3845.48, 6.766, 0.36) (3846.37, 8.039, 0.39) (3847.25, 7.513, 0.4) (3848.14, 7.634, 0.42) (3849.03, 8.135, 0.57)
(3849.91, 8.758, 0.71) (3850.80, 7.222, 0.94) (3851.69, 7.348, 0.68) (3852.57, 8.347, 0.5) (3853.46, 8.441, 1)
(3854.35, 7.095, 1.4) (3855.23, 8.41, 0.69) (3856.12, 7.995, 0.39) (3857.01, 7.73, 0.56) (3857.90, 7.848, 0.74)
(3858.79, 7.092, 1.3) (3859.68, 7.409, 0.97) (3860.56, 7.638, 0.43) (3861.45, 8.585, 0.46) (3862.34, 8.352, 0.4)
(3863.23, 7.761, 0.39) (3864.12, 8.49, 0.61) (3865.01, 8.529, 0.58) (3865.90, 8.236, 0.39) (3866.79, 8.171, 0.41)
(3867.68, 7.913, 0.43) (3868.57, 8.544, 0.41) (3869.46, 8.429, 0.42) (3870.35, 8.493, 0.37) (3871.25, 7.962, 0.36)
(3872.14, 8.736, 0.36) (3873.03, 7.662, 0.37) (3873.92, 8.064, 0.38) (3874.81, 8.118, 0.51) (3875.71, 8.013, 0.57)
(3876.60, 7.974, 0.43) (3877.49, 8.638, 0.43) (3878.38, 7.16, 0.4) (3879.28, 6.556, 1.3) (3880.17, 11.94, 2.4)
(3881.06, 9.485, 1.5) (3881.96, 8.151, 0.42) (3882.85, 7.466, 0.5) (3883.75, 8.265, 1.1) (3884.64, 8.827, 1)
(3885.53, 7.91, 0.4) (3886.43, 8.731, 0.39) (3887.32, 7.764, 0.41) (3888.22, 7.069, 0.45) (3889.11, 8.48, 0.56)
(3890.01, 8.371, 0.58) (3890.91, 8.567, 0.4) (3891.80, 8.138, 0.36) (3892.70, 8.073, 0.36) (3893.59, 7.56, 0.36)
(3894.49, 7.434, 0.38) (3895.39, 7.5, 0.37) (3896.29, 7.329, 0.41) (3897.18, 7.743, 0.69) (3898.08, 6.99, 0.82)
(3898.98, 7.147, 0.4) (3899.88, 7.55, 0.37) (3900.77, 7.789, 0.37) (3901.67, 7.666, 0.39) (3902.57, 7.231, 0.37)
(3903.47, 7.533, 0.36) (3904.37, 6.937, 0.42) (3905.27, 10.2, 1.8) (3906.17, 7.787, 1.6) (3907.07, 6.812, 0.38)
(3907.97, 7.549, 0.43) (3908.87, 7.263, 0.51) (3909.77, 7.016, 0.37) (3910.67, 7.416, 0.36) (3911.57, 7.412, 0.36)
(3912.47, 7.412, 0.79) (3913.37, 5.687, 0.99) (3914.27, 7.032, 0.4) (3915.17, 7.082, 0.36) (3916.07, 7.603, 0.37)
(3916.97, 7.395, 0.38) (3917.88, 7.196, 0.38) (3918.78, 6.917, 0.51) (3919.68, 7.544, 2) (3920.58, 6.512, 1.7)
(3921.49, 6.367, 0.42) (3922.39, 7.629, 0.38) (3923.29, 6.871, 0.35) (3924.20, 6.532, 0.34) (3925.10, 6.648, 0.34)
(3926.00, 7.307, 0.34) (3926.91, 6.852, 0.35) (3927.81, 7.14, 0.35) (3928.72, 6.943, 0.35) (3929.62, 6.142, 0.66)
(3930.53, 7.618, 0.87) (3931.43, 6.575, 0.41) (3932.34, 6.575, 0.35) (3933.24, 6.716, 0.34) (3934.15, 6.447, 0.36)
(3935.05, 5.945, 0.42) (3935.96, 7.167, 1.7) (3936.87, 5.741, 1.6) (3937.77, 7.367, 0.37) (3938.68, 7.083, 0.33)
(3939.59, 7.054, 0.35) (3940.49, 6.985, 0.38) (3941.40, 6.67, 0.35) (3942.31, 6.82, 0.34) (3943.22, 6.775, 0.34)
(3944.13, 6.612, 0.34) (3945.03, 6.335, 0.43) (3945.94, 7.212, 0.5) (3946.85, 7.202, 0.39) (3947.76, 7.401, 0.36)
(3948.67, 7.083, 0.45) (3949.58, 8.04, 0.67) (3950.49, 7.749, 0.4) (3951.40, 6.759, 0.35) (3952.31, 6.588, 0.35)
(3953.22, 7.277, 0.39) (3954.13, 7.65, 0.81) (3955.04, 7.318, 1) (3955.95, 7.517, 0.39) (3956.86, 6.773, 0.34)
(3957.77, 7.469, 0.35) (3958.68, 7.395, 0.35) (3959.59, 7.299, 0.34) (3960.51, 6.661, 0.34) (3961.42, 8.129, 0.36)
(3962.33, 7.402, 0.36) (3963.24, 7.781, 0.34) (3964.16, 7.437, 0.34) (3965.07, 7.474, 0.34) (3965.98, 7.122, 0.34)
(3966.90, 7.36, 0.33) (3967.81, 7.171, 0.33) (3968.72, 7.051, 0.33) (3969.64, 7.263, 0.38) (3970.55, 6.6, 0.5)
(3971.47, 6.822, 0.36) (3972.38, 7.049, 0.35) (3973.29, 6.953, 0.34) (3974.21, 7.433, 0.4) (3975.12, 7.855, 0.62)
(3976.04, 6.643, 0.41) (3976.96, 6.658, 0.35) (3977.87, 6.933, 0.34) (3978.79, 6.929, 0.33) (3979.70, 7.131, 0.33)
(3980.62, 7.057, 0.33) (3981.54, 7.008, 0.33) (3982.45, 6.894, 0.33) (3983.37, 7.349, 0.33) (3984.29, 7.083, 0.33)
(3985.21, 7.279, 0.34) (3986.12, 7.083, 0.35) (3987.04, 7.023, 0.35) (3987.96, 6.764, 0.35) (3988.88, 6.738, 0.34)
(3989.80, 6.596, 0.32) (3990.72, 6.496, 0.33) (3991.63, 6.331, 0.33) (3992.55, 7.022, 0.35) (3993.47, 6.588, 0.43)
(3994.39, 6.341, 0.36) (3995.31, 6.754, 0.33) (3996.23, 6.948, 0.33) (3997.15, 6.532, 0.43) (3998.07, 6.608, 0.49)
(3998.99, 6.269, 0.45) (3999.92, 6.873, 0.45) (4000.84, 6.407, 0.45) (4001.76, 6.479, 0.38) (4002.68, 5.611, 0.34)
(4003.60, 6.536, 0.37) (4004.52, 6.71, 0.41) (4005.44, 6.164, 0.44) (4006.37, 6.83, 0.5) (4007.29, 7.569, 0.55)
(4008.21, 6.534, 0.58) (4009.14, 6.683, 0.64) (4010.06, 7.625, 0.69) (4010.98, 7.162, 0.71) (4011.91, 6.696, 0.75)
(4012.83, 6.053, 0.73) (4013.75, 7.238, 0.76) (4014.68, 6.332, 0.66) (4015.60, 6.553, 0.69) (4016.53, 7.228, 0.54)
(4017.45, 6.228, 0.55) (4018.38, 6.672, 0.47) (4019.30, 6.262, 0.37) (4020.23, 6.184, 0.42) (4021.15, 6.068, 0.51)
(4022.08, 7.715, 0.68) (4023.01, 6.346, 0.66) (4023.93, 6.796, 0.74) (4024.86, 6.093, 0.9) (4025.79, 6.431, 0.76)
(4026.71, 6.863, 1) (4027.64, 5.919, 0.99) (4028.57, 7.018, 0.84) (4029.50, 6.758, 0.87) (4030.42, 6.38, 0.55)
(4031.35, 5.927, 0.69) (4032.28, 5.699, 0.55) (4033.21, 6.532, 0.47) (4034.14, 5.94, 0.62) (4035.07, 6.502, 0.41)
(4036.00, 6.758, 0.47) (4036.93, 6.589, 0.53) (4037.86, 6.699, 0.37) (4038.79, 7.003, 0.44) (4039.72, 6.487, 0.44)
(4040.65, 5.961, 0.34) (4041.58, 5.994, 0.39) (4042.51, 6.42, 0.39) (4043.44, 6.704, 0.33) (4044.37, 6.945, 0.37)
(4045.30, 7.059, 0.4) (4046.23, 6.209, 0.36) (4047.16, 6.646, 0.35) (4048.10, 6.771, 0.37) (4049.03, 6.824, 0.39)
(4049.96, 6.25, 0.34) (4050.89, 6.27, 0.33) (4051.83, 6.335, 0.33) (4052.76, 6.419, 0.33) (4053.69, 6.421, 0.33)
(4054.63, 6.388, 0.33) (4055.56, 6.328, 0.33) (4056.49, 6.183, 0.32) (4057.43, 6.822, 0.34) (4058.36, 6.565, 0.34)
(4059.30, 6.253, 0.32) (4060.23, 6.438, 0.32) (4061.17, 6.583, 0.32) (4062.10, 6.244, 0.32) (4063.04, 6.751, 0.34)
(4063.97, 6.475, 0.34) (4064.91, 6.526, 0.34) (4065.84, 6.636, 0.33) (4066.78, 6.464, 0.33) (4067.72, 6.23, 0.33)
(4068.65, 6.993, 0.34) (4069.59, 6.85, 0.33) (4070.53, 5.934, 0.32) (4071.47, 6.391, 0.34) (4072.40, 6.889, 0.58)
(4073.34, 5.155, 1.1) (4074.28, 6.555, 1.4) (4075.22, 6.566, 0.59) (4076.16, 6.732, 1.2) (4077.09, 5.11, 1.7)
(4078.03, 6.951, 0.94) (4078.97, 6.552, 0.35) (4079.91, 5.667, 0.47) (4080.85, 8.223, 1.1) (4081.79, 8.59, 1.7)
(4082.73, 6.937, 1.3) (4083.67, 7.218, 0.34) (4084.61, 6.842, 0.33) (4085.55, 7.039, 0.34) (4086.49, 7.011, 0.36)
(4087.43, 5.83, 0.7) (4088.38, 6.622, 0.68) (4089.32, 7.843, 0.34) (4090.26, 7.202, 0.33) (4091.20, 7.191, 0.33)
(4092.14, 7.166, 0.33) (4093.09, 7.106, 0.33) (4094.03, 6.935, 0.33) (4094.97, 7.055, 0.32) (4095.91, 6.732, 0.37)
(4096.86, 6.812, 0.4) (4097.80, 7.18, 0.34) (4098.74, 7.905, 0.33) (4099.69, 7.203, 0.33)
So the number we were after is 0.9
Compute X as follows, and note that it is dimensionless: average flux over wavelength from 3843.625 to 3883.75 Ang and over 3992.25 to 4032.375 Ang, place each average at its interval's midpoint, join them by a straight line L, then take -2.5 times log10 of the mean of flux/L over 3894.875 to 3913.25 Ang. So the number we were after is 0.03 mag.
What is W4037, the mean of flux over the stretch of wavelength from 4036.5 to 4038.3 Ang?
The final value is 6.64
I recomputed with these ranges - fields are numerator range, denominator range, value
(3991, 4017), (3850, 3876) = 0.89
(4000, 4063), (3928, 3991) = 0.96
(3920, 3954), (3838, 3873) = 0.91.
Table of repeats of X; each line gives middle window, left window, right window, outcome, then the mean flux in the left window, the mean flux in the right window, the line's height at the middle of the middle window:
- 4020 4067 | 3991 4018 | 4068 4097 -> 0.039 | 6.65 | 6.79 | 6.72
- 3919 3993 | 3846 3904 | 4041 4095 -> 0.061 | 7.99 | 6.64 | 7.43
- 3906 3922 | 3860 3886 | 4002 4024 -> 0.102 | 8.28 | 6.66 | 7.8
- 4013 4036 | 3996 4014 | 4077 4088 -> 0.039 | 6.67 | 6.88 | 6.72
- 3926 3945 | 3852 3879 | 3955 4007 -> 0.095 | 8.05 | 6.95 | 7.38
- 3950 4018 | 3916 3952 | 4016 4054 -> -0.036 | 6.93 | 6.5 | 6.71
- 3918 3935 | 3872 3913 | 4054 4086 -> 0.120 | 7.89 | 6.59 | 7.64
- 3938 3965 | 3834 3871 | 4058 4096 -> 0.025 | 7.88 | 6.71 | 7.36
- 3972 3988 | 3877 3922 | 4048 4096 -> 0.020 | 7.68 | 6.66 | 7.2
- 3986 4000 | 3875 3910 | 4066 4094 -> 0.098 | 7.92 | 6.75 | 7.29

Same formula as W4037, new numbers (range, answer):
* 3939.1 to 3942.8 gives 6.88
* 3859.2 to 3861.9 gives 7.88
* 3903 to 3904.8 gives 7.23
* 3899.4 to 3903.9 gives 7.55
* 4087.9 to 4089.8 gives 7.21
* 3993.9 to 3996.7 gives 6.68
